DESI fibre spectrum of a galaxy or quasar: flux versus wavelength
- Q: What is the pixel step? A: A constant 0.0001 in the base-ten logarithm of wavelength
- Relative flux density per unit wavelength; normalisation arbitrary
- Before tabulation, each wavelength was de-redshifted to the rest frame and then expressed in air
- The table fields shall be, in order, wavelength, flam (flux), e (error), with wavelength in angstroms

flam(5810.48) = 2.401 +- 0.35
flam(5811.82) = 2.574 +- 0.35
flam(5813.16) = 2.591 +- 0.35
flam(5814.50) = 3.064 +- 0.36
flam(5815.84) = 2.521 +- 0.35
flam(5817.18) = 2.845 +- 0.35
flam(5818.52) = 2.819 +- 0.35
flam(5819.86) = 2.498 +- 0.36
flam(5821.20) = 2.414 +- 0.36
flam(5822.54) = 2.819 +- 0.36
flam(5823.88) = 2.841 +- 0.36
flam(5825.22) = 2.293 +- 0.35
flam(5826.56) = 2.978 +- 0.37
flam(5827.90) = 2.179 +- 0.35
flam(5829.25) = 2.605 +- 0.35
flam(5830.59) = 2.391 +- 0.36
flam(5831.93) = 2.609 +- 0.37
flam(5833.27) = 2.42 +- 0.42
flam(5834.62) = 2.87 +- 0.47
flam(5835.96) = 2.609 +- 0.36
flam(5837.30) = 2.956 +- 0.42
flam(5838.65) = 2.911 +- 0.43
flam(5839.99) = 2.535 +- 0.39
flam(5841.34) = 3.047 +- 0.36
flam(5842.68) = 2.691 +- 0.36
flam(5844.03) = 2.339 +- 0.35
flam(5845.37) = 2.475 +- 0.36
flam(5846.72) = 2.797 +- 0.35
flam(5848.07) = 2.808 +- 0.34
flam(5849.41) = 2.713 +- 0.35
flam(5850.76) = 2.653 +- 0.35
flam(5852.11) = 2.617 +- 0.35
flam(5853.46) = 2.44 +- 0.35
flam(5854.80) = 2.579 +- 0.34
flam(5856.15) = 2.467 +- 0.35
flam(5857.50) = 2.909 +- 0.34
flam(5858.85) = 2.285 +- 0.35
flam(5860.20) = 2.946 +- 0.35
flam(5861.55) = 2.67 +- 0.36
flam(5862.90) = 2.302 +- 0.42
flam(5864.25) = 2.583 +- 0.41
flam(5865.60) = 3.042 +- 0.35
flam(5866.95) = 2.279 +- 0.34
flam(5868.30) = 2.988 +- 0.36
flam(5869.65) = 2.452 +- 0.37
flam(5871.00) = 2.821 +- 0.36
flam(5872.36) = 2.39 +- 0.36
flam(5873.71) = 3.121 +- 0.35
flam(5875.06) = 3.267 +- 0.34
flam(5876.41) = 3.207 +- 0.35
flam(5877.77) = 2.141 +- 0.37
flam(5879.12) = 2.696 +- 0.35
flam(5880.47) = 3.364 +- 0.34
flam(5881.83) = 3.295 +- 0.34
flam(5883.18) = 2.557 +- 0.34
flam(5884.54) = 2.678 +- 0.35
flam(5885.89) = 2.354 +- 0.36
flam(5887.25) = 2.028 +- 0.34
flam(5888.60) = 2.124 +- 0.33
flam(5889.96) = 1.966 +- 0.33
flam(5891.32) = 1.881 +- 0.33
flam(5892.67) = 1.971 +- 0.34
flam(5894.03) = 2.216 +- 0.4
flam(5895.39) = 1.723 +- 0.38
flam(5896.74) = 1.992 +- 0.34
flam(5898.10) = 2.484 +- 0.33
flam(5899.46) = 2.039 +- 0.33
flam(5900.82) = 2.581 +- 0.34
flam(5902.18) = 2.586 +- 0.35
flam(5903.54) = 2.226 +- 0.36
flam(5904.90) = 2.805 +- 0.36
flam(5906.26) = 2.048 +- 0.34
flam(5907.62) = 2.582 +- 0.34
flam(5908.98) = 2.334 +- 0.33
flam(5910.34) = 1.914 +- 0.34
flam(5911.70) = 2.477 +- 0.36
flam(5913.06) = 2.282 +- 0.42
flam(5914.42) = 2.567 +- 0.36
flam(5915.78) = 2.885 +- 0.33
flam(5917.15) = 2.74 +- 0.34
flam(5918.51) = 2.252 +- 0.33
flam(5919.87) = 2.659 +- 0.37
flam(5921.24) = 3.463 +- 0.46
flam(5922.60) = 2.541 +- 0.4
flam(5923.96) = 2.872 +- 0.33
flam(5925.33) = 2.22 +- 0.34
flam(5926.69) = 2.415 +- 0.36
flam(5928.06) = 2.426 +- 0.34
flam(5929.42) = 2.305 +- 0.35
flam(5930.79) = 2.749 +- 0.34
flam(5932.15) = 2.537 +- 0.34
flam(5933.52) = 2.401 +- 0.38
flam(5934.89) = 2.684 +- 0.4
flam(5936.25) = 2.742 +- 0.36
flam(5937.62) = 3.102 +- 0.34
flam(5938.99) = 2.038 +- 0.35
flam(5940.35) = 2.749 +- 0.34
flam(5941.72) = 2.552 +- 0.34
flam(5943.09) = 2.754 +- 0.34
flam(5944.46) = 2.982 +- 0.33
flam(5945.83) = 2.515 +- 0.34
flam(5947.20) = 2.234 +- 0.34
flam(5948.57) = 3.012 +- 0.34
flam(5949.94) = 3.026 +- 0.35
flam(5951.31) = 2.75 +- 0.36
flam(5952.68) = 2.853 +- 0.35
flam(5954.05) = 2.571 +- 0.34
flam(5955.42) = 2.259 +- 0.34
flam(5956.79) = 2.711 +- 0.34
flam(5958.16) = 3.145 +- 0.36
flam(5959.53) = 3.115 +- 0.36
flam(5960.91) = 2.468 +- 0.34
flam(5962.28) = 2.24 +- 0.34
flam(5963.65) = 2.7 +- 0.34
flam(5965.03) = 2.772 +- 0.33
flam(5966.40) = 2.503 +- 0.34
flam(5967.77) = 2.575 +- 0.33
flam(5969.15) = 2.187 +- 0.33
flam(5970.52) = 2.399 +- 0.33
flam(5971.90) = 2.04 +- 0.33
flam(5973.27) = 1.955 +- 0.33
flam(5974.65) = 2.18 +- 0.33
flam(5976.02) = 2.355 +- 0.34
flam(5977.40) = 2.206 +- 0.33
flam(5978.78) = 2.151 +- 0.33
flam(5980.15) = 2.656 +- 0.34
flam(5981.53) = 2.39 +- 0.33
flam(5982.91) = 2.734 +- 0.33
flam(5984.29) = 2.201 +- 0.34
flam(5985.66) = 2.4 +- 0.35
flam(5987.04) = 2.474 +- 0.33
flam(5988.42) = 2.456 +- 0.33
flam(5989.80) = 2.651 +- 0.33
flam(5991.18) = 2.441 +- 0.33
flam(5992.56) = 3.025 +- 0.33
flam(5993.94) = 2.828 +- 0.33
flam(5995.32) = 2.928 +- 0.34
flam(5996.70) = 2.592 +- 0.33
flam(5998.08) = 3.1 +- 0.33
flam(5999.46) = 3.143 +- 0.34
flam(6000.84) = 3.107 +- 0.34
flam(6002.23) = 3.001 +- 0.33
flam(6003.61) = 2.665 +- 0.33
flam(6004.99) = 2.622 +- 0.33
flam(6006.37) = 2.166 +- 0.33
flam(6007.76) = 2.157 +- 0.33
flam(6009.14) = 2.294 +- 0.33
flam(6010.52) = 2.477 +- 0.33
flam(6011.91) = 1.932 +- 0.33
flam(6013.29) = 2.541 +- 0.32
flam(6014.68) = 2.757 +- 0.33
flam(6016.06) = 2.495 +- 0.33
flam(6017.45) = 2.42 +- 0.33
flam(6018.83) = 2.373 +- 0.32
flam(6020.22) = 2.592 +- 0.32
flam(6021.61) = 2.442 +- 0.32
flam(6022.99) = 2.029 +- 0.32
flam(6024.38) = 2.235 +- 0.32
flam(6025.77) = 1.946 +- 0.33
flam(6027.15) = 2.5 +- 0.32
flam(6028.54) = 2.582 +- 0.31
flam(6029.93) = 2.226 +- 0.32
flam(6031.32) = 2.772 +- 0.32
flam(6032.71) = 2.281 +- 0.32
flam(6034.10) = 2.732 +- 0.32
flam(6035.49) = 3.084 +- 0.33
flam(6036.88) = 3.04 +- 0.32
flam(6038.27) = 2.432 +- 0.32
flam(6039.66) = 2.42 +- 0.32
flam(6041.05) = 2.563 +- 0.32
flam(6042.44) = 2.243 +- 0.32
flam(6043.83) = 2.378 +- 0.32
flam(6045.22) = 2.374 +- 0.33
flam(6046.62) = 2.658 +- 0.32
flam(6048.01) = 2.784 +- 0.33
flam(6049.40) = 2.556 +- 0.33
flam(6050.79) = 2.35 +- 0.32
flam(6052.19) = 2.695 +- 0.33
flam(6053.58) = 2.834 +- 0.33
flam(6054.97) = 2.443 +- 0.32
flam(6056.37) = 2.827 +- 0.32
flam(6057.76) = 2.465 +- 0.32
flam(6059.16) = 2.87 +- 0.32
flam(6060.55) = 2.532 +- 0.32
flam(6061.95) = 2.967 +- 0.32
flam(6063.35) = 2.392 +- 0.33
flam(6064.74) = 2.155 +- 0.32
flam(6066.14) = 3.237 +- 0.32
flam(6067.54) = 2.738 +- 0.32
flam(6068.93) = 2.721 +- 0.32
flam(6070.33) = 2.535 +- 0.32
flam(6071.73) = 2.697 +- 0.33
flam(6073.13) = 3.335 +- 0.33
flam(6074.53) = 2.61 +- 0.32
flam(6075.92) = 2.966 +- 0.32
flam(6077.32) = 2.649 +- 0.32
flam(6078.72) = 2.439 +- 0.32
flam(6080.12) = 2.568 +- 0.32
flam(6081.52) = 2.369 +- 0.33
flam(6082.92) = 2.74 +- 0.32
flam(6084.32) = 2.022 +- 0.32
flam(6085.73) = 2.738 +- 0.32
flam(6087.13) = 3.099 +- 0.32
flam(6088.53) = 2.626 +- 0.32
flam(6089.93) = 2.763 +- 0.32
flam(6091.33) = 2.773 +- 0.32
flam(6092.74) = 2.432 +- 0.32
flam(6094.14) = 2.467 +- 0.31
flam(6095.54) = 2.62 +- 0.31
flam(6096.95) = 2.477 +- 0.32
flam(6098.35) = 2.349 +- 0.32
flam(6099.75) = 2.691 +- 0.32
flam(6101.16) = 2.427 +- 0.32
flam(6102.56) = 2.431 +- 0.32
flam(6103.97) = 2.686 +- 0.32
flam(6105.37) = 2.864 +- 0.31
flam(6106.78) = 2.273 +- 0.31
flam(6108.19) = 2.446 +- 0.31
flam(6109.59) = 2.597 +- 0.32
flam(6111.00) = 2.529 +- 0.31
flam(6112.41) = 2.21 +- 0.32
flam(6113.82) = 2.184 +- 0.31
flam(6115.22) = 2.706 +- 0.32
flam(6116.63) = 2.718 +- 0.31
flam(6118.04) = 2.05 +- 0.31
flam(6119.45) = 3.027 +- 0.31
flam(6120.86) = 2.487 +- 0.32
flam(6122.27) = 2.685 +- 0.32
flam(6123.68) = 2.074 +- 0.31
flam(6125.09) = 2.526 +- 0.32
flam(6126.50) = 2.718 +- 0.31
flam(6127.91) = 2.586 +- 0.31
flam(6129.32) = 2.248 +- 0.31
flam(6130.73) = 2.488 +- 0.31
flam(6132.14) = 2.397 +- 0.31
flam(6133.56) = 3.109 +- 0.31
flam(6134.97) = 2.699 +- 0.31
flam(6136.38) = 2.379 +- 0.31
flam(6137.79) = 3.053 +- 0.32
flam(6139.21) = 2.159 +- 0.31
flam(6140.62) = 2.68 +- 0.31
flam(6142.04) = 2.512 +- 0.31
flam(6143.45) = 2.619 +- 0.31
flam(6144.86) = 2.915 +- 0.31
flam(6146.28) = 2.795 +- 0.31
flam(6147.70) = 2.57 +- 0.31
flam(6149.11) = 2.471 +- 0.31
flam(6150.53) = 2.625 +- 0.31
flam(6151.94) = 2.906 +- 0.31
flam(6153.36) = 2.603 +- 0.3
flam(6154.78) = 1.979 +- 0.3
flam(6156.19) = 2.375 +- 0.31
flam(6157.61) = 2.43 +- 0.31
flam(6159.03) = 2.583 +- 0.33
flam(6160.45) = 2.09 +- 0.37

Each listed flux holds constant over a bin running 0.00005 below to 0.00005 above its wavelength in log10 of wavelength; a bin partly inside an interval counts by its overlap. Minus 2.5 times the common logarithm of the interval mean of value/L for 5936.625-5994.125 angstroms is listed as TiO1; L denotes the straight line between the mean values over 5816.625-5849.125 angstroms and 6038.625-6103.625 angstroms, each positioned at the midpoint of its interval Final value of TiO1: 0.03 mag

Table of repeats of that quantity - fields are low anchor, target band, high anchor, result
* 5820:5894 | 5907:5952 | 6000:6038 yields -0.015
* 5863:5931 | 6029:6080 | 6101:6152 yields -0.039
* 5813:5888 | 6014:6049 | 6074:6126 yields 0.038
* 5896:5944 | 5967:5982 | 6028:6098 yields 0.124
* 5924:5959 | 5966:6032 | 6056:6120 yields 0.063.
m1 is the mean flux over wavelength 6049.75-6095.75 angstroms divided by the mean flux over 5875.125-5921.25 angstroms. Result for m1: 1.09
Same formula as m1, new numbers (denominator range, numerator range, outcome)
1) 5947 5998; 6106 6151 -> 1.00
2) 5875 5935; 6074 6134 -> 1.03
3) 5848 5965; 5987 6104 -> 1.01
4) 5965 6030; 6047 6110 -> 1.06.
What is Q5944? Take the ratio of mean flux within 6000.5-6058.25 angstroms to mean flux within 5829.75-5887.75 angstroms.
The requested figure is 0.93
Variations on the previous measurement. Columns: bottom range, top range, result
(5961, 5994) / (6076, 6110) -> 1.06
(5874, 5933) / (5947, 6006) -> 1.05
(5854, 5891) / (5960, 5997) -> 0.93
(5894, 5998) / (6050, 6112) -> 1.04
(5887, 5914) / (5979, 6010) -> 1.18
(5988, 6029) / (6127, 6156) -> 1.01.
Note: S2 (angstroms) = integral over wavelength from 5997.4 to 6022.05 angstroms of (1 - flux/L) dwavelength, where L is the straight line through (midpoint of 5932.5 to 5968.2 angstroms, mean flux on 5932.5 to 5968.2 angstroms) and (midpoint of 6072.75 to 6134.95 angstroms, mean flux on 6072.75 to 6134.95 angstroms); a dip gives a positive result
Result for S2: 0.6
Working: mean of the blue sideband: 2.67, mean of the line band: 2.57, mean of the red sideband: 2.57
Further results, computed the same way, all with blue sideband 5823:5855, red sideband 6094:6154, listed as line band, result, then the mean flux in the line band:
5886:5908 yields 3.55 angstroms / 2.2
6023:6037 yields 0.50 angstroms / 2.49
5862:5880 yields -0.60 angstroms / 2.72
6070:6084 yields -0.56 angstroms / 2.68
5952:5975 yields 0.81 angstroms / 2.51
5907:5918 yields 0.64 angstroms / 2.47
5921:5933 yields 0.17 angstroms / 2.58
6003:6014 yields 1.01 angstroms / 2.35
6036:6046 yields 0.31 angstroms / 2.5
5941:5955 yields -0.56 angstroms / 2.72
